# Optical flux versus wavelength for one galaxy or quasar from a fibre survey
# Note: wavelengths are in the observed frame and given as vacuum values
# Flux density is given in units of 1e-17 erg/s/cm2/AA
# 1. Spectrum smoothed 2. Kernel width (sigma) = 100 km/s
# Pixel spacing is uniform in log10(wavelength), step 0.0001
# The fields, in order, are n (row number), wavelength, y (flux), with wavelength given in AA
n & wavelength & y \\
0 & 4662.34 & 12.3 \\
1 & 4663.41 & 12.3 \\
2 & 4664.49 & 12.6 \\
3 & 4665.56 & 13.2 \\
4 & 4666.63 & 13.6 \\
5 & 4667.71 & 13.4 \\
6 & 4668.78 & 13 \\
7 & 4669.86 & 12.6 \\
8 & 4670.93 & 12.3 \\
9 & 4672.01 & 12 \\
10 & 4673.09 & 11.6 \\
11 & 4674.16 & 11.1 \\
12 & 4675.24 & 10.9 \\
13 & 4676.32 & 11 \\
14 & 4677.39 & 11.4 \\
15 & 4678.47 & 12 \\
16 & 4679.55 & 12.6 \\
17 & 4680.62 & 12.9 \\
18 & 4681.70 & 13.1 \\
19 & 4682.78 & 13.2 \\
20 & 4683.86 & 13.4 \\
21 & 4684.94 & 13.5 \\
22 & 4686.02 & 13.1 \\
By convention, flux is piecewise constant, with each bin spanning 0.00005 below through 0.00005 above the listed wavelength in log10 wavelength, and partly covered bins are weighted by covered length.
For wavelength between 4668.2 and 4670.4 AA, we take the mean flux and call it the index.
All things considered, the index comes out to 12.8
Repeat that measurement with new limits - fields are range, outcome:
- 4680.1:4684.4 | 13.1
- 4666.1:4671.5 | 13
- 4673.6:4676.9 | 11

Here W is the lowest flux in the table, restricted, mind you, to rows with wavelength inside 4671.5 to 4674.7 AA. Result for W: 11.1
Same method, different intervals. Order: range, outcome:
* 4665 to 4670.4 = 12.6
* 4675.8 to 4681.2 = 11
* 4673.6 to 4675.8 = 10.9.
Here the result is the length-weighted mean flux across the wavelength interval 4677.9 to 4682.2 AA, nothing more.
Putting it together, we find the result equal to 12.6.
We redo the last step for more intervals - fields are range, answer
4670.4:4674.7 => 11.7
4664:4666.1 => 13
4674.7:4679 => 11.3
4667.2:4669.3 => 13.2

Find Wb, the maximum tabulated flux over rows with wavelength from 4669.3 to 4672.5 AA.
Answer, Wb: 12.6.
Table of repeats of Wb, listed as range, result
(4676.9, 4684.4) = 13.4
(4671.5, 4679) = 12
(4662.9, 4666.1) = 13.2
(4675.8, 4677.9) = 11.4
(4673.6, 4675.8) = 11.1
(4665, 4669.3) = 13.6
